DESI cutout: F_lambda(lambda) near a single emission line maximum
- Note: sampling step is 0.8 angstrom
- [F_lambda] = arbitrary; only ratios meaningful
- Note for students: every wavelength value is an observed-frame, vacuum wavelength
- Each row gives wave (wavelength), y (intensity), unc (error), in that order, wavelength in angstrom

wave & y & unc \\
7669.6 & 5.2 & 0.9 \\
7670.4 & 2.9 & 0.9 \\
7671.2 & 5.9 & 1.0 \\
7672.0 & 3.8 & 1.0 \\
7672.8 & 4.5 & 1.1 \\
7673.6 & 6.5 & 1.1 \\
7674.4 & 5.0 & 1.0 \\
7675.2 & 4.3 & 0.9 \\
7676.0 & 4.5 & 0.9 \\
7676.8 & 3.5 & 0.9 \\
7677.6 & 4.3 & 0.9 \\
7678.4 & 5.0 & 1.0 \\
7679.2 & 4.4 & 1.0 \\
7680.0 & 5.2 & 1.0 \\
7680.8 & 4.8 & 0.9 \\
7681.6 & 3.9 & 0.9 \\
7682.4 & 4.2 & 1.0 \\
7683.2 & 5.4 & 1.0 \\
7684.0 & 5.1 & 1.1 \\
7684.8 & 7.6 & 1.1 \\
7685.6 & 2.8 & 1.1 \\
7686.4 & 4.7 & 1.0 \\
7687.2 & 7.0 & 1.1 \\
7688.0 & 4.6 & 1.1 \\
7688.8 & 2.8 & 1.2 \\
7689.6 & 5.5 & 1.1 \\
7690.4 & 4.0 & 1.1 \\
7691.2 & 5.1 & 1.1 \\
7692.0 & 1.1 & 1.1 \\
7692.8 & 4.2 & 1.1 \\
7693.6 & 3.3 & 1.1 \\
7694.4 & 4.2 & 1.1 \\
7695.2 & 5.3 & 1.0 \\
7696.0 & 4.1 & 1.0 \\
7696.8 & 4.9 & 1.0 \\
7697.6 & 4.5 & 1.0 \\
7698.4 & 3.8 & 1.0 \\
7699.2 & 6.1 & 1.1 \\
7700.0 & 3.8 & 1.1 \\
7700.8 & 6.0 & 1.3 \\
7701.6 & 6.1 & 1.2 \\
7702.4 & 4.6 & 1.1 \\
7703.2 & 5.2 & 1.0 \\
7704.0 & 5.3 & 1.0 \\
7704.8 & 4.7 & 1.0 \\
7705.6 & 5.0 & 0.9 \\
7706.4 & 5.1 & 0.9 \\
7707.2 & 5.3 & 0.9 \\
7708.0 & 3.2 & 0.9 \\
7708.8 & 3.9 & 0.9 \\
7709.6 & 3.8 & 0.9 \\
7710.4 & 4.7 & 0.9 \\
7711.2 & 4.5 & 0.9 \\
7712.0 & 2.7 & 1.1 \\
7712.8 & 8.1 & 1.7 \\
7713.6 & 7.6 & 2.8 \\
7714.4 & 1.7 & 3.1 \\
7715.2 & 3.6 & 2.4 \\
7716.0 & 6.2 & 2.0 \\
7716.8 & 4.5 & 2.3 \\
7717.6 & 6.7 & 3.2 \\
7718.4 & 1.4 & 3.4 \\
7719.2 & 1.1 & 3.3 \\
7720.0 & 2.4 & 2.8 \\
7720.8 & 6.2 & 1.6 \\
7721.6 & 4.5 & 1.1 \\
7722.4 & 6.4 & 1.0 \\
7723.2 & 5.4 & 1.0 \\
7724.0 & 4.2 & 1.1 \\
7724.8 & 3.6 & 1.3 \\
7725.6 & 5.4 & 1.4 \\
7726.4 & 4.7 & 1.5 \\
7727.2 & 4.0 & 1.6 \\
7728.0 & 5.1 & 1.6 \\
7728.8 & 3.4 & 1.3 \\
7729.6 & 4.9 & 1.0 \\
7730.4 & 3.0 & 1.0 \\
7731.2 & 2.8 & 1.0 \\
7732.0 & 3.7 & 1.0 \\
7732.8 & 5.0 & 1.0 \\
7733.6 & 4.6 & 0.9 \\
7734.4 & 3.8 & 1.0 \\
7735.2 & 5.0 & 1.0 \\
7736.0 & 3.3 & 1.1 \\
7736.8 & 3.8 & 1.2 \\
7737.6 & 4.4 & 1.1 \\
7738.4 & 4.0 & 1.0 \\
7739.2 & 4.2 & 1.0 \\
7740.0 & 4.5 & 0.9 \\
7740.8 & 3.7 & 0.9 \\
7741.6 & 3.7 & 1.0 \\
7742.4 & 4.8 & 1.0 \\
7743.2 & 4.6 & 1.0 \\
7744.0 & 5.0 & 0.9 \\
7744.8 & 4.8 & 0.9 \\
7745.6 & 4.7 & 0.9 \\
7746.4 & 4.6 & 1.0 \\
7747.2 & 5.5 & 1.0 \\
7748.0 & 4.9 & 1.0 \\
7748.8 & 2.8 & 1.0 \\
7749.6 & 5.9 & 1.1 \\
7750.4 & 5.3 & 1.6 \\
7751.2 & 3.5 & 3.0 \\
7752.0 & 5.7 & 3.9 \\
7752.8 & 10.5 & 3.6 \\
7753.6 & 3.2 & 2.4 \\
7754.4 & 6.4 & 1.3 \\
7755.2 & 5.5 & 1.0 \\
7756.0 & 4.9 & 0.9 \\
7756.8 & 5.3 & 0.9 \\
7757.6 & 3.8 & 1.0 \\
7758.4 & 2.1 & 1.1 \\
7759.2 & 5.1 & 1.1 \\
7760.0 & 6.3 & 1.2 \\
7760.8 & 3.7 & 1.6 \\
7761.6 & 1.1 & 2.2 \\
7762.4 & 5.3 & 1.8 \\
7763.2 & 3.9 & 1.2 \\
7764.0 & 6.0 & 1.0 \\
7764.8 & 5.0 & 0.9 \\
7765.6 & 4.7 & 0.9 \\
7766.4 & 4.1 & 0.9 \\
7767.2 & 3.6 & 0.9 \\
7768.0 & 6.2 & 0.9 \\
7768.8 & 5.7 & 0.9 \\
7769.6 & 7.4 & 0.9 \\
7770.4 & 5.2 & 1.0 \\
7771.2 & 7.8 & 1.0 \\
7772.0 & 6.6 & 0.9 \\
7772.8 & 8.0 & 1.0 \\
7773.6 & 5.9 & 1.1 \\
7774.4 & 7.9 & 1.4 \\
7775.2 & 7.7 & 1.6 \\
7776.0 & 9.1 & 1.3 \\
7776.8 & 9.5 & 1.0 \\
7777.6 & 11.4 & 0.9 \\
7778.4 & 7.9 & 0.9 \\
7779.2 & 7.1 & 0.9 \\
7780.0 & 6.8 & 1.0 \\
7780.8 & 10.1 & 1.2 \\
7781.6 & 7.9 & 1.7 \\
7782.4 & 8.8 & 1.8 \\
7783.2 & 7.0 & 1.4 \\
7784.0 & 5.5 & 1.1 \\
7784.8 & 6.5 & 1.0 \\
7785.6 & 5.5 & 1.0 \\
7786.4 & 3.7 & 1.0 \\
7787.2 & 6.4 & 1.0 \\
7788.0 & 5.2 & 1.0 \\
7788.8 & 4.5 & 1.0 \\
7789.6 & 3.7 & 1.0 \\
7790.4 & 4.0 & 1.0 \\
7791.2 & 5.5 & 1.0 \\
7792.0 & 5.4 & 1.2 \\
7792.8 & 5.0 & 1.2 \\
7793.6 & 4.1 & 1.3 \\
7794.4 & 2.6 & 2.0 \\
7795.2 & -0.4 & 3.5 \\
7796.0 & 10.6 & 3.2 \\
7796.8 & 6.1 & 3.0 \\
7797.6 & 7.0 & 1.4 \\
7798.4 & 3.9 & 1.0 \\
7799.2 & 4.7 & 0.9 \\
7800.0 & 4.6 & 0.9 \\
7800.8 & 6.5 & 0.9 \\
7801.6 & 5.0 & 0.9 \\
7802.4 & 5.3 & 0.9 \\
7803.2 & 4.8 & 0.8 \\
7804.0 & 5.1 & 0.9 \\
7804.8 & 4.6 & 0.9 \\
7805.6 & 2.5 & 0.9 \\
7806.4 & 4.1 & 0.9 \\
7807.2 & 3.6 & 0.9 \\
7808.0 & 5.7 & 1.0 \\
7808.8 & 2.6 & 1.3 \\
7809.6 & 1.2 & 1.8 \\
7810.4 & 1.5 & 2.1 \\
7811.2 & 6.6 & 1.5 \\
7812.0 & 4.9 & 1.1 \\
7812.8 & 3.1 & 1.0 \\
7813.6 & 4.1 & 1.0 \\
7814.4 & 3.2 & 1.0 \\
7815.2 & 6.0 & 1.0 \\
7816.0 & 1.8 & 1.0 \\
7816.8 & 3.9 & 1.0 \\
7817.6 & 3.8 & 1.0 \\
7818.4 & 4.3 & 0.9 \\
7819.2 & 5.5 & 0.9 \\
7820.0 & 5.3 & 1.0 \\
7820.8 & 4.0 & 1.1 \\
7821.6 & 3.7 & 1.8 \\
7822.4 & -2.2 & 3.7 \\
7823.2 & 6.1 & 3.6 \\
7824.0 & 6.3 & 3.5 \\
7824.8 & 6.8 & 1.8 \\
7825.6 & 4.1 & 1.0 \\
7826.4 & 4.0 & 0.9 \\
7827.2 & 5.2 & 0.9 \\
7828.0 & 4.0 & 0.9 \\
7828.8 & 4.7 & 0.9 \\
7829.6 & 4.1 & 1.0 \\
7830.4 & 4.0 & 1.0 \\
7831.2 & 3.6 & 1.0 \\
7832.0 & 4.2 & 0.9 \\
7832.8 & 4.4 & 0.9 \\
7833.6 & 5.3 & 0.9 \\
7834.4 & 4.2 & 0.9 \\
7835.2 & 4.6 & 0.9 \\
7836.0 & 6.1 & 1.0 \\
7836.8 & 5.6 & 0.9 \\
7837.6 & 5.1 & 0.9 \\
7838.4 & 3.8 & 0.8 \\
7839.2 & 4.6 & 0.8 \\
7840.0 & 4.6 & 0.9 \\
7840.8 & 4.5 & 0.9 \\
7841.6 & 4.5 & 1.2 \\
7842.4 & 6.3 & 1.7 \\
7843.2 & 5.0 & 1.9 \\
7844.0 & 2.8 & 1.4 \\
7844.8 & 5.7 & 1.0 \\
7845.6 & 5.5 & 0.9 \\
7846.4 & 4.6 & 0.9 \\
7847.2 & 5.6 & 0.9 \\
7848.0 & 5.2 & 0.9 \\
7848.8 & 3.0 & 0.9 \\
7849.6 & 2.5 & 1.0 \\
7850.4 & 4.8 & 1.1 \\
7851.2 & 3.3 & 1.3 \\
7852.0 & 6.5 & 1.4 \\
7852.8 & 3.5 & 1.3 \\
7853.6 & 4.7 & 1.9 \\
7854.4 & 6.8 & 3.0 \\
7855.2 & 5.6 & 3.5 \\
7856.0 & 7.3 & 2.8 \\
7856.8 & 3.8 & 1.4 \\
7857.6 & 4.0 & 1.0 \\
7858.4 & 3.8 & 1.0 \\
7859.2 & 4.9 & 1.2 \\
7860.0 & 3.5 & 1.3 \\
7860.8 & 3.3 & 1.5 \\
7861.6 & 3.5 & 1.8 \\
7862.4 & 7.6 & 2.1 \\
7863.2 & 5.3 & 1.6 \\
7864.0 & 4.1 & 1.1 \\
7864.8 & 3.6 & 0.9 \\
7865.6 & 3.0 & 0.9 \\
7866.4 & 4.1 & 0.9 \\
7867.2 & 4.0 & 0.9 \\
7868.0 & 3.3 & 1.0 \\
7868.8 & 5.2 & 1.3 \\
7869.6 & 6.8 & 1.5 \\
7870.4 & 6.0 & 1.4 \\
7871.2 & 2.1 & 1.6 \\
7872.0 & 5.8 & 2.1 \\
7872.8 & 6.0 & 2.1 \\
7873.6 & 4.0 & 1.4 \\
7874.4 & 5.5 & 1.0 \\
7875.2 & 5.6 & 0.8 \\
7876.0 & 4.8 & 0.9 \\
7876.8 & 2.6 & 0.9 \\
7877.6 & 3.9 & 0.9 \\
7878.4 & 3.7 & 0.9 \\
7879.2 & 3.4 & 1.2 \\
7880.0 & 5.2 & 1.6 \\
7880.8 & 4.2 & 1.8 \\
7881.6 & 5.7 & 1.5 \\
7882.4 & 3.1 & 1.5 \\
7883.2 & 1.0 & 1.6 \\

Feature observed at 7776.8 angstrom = [O II]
